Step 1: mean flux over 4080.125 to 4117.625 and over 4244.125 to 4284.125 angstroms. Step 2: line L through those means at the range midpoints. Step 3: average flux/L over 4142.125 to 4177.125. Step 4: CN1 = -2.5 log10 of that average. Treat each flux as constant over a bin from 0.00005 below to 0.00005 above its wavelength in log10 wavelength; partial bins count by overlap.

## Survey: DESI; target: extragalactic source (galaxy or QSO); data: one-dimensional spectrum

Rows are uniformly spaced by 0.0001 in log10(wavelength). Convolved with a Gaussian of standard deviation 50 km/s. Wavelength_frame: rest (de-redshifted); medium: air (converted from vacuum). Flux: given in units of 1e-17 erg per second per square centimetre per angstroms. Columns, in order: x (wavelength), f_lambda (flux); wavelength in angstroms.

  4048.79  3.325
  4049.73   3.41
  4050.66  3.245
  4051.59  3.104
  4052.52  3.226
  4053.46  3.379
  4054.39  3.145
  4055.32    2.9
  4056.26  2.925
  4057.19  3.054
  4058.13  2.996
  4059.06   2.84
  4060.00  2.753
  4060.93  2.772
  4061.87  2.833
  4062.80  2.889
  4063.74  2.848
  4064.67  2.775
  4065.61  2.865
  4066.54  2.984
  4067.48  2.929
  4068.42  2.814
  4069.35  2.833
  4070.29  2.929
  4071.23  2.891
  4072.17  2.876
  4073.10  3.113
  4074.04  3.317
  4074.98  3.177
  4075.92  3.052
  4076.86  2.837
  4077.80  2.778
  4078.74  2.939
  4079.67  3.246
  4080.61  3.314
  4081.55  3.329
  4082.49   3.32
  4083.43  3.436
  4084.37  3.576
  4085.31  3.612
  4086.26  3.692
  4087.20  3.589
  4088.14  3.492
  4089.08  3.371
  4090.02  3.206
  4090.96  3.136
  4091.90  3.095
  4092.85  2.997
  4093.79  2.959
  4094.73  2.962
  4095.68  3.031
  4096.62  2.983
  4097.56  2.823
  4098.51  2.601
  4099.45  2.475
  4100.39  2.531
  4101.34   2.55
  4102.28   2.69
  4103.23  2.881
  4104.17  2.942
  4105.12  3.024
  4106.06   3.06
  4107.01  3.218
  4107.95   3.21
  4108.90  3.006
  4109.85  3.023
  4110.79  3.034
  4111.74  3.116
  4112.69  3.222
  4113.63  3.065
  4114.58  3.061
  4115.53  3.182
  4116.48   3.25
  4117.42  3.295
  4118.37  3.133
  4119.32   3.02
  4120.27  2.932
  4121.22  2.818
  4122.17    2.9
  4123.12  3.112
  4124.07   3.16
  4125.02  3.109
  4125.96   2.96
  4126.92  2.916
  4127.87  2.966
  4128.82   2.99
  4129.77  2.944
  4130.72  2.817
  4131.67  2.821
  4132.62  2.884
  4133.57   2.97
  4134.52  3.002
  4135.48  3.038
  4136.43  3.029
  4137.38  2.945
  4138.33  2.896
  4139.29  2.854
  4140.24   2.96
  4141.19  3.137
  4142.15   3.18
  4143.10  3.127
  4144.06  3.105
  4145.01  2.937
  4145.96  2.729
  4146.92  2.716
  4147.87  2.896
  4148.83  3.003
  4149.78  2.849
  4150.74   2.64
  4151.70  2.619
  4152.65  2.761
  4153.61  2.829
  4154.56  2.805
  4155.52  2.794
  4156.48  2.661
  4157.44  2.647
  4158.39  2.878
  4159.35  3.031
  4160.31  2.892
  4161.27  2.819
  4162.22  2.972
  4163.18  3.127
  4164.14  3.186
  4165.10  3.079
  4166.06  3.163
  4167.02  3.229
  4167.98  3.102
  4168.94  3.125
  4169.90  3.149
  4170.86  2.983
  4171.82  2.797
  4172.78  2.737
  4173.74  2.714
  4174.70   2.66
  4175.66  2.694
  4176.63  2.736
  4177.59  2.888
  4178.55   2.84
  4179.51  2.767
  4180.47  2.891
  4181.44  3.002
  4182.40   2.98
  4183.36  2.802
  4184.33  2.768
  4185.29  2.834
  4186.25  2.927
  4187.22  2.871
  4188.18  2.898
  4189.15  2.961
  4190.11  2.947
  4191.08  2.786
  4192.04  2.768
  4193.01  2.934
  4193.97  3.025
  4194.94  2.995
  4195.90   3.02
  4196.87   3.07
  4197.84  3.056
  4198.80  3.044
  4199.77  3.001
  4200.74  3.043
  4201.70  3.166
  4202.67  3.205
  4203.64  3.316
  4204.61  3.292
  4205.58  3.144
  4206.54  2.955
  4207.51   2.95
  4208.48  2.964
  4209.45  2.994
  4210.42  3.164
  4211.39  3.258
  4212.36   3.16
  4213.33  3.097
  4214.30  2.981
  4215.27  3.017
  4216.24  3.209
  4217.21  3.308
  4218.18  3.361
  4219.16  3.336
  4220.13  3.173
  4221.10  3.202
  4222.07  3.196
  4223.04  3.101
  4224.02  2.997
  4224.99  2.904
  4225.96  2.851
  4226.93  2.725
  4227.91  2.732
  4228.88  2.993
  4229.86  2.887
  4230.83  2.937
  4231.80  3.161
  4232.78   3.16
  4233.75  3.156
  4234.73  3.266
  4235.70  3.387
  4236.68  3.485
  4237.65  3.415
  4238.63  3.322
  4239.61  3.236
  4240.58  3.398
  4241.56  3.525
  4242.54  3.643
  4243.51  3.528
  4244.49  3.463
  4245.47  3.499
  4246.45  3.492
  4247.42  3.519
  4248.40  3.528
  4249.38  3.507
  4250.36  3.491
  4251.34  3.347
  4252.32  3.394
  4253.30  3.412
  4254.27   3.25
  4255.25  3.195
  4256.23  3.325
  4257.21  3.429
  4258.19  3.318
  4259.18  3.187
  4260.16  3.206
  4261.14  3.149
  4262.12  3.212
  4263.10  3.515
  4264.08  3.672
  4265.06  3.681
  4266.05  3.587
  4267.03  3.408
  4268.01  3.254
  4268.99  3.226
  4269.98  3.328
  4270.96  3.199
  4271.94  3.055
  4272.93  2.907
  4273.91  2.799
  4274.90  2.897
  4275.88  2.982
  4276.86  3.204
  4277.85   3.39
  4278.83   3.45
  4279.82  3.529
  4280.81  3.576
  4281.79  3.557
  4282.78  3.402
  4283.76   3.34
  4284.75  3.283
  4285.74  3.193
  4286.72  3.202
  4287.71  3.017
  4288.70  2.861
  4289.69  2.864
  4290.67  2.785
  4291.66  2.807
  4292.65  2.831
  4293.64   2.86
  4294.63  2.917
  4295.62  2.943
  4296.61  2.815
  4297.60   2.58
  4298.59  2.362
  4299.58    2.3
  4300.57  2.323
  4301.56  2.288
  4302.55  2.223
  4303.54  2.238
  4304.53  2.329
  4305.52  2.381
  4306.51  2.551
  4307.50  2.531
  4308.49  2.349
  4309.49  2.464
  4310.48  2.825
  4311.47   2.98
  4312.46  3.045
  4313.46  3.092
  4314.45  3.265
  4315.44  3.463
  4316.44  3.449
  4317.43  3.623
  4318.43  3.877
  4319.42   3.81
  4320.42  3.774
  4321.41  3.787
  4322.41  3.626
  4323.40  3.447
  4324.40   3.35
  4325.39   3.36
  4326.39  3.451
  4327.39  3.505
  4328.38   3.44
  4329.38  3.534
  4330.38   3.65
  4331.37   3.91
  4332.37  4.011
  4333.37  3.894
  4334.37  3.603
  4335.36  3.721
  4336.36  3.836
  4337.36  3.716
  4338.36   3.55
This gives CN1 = 0.10 mag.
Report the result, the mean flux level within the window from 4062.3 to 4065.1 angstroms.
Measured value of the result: 2.85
